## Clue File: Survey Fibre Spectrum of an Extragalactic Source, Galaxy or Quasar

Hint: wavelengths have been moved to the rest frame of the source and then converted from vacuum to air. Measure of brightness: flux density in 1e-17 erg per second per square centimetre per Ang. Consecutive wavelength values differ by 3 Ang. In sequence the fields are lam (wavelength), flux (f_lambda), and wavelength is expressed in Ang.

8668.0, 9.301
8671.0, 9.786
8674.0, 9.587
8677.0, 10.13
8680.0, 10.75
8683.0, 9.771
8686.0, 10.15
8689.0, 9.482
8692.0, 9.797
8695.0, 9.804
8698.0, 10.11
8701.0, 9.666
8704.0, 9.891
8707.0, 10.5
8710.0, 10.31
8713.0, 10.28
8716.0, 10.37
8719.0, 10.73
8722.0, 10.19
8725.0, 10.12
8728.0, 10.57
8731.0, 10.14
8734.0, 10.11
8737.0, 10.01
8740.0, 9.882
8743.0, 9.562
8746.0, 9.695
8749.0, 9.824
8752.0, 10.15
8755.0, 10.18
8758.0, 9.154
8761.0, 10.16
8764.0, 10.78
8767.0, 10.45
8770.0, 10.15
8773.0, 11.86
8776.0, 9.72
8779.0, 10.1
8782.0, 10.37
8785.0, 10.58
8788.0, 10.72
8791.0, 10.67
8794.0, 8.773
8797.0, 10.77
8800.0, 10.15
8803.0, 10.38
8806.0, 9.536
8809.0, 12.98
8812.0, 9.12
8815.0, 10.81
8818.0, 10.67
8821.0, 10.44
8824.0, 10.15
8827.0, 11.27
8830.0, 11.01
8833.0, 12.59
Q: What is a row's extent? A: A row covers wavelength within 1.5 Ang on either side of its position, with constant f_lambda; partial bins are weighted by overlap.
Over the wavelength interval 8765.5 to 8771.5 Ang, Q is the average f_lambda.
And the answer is 10.3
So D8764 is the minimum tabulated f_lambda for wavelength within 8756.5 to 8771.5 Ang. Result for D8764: 9.154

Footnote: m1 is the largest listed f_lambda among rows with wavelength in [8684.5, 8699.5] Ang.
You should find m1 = 10.15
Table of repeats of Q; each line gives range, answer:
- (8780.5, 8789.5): 10.6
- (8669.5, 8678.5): 9.83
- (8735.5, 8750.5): 9.79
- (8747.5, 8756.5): 10.1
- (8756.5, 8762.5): 9.66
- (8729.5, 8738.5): 10.1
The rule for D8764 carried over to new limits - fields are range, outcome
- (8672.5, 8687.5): 9.587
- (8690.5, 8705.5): 9.666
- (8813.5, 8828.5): 10.15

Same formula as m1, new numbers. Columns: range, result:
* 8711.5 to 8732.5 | 10.73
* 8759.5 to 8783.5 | 11.86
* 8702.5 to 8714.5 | 10.5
